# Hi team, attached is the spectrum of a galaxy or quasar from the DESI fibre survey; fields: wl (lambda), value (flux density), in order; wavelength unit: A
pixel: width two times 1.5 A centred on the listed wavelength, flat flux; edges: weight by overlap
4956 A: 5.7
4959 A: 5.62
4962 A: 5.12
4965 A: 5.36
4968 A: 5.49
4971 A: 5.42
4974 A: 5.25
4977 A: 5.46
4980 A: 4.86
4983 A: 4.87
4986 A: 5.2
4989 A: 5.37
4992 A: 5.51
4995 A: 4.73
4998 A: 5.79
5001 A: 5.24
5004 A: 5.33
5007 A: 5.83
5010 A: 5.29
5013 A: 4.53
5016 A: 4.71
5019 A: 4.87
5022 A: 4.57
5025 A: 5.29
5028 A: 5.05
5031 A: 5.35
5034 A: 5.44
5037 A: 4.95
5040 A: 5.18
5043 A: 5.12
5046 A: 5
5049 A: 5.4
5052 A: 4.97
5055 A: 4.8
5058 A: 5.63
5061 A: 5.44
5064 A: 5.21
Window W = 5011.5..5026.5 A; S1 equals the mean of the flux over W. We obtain 4.79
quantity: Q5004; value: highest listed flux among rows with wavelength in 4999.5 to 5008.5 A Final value 5.83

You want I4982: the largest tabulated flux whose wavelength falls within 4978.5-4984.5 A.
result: 4.87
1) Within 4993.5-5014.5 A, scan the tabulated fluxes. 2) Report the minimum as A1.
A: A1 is 4.53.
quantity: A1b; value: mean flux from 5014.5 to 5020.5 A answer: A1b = 4.79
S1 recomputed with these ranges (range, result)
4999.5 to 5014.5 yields 5.24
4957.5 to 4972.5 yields 5.4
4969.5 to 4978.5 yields 5.38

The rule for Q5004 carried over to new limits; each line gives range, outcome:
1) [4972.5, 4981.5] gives 5.46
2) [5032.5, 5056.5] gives 5.44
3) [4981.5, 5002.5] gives 5.79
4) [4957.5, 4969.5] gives 5.62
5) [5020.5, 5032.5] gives 5.35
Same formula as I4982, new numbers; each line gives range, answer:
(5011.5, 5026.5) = 5.29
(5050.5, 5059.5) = 5.63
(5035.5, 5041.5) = 5.18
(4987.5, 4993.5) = 5.51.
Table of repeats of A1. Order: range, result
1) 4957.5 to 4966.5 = 5.12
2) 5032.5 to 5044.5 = 4.95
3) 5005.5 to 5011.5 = 5.29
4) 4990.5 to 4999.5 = 4.73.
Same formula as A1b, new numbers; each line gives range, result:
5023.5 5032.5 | 5.23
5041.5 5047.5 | 5.06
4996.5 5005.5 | 5.45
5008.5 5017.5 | 4.84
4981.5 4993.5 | 5.24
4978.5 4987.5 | 4.98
